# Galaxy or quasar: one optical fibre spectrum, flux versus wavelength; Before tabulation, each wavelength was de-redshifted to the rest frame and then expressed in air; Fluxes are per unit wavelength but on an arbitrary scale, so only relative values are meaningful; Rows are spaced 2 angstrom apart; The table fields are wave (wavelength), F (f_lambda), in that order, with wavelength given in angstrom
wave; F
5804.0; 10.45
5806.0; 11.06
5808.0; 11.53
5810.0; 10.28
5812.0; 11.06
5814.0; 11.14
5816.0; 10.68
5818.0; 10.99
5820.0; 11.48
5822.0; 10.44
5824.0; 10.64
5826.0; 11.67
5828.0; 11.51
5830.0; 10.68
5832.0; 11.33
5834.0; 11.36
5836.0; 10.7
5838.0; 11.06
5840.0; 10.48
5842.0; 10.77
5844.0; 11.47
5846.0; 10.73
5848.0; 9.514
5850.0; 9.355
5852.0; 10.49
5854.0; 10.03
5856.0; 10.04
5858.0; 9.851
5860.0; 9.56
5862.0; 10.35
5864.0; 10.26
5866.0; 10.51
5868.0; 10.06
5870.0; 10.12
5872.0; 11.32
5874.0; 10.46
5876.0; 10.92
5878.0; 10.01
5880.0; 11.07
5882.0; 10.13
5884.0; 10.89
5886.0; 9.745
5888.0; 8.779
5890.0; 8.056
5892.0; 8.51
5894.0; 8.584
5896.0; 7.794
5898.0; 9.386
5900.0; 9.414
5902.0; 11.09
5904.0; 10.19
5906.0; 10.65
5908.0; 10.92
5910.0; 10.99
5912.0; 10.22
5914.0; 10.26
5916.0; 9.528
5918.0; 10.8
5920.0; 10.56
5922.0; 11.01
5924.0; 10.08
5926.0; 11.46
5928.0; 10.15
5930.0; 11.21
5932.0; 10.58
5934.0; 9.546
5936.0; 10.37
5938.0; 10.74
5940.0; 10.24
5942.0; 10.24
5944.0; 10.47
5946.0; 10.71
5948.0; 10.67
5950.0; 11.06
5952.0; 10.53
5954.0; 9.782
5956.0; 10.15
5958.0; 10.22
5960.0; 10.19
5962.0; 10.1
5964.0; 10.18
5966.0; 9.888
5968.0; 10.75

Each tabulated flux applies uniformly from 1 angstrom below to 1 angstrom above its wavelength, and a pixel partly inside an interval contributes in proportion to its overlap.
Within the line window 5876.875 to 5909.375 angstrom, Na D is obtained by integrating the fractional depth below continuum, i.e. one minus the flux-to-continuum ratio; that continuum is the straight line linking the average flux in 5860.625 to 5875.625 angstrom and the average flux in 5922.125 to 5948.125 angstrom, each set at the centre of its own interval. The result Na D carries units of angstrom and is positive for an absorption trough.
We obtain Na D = 2.31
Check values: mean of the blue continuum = 10.4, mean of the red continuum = 10.5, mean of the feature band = 9.72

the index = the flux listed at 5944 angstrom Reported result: 10.47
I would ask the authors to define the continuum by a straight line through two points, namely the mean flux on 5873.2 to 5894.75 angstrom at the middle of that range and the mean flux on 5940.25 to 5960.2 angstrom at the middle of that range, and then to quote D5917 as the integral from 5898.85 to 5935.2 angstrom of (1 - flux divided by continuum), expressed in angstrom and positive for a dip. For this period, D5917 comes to -1.45 angstrom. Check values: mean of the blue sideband 9.75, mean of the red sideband 10.4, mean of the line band 10.5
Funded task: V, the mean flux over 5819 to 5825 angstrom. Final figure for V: 10.9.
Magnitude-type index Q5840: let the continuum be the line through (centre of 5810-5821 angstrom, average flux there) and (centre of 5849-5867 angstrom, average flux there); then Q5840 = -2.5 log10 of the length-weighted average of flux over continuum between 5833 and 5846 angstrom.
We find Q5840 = -0.05 mag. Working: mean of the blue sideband 11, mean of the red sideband 10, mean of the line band 11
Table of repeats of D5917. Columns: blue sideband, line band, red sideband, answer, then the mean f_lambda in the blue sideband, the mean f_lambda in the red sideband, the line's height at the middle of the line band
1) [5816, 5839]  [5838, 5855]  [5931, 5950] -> 0.9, 11.1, 10.4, 11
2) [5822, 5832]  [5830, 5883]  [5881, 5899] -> -1.7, 11.1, 9.1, 10.1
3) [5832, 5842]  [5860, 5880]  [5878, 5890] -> -0.4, 10.9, 9.94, 10.2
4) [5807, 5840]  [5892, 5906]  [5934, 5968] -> 1.6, 11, 10.3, 10.6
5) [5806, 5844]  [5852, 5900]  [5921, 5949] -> 4.2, 11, 10.5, 10.8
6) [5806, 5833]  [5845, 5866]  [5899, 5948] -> 1.6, 11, 10.5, 10.8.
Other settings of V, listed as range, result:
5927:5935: 10.4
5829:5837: 11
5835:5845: 10.9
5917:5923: 10.8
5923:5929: 10.6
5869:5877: 10.7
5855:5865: 10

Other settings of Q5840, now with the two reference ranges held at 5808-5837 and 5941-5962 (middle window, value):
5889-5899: 0.25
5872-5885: 0.01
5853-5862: 0.10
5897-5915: 0.03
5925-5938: -0.01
